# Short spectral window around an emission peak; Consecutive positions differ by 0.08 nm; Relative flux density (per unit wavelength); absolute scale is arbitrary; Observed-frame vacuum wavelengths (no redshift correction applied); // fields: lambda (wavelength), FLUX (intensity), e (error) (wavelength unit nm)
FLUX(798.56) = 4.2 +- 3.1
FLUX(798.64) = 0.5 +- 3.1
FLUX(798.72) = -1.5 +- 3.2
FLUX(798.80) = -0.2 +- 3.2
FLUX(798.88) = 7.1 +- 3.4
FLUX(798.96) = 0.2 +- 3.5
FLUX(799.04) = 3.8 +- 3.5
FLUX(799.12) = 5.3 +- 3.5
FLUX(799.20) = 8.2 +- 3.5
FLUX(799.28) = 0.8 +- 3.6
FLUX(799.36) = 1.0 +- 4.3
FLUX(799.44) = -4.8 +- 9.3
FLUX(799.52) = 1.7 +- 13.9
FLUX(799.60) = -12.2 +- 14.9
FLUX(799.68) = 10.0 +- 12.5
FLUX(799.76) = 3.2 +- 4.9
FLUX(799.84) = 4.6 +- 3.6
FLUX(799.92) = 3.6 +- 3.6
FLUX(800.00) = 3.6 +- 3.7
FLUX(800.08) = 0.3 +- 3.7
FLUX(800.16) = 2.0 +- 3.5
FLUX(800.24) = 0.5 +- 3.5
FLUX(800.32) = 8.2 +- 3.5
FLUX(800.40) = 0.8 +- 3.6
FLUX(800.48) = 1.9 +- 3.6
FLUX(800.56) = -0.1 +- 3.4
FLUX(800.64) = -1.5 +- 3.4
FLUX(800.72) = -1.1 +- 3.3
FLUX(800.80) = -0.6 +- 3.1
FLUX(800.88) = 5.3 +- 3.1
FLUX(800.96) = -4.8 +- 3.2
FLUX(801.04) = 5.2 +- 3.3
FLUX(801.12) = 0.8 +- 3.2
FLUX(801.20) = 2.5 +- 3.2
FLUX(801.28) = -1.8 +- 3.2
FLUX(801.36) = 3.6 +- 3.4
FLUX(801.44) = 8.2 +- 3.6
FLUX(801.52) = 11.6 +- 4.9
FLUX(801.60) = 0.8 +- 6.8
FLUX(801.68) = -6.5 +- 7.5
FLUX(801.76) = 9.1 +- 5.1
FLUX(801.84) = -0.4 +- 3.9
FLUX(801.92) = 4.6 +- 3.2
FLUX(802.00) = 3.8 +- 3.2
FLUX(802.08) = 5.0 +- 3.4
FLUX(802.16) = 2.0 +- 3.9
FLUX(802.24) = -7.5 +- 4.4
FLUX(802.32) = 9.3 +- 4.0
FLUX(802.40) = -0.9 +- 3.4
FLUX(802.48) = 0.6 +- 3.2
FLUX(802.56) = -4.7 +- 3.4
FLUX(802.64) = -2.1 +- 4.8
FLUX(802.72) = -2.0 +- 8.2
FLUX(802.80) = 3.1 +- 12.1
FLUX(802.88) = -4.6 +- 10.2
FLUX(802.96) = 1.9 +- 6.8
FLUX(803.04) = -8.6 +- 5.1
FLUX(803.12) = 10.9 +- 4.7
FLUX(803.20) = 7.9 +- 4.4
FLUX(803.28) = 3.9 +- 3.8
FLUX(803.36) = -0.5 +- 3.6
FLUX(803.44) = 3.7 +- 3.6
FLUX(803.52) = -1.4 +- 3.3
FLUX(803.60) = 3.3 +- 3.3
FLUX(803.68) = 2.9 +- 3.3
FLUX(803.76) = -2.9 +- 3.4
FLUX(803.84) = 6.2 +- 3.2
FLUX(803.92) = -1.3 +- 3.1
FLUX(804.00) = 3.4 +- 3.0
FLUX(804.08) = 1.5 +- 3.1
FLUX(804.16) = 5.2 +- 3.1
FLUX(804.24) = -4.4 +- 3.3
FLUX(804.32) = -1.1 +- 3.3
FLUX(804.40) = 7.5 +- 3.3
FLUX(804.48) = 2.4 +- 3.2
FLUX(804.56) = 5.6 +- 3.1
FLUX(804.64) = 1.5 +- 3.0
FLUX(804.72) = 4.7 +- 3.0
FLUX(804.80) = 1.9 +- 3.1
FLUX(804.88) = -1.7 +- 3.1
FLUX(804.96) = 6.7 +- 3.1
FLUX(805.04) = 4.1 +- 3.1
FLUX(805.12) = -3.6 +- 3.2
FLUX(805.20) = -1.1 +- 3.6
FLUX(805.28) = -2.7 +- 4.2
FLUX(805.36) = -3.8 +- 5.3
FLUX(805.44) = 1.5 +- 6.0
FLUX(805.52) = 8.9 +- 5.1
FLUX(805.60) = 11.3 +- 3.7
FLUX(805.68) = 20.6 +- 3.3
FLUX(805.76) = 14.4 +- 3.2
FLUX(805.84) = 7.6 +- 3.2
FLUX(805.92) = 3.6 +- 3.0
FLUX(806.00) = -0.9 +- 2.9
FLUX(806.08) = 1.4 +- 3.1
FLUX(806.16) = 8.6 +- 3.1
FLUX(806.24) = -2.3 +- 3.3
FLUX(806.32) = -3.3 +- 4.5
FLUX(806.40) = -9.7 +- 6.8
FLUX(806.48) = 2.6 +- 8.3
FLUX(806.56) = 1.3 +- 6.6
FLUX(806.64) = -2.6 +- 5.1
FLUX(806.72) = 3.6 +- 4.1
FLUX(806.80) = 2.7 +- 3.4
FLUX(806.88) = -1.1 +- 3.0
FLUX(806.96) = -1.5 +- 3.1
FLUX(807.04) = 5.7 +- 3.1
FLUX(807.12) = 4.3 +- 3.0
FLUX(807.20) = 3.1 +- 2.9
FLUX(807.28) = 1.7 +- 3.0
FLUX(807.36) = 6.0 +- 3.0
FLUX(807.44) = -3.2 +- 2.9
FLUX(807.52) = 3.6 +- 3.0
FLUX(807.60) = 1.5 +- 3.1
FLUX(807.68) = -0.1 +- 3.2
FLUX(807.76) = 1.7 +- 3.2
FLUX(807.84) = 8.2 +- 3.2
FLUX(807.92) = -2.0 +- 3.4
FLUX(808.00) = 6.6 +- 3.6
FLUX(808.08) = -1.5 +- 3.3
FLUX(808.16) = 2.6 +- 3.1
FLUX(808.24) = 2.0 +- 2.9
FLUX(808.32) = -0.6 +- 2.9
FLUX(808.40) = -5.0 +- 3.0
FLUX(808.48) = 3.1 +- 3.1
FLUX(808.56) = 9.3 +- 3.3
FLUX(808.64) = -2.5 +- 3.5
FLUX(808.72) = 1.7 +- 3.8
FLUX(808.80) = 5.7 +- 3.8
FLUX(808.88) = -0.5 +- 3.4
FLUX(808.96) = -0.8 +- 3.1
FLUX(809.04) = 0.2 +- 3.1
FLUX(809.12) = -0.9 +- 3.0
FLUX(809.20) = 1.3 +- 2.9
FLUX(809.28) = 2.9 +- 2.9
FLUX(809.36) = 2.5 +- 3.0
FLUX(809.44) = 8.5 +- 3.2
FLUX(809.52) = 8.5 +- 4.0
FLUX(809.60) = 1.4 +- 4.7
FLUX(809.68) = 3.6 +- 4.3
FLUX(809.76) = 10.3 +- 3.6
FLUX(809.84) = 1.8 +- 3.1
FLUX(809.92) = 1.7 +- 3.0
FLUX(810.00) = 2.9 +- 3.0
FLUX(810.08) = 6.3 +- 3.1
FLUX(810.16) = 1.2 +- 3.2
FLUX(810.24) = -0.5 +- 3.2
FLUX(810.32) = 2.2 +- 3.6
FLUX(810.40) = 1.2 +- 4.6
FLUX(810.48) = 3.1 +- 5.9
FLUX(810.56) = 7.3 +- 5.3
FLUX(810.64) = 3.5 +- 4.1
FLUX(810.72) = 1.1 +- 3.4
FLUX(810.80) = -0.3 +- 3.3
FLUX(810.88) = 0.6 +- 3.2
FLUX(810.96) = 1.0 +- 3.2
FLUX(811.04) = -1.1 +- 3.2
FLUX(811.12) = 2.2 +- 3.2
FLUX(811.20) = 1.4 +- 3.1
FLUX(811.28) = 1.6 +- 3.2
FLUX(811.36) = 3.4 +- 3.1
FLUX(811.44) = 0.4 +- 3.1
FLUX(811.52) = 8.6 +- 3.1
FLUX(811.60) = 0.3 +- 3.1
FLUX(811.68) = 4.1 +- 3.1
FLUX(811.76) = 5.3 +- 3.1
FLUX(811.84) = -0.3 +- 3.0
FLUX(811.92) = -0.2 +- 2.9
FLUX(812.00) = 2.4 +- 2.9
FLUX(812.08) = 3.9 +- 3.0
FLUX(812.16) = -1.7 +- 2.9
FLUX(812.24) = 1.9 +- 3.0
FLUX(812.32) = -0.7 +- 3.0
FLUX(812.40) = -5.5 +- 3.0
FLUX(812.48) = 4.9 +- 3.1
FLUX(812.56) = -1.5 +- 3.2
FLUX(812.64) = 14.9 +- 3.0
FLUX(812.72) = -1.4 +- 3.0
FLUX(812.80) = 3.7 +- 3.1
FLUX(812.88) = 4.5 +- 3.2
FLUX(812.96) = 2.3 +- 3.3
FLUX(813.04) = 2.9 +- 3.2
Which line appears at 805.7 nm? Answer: H-gamma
